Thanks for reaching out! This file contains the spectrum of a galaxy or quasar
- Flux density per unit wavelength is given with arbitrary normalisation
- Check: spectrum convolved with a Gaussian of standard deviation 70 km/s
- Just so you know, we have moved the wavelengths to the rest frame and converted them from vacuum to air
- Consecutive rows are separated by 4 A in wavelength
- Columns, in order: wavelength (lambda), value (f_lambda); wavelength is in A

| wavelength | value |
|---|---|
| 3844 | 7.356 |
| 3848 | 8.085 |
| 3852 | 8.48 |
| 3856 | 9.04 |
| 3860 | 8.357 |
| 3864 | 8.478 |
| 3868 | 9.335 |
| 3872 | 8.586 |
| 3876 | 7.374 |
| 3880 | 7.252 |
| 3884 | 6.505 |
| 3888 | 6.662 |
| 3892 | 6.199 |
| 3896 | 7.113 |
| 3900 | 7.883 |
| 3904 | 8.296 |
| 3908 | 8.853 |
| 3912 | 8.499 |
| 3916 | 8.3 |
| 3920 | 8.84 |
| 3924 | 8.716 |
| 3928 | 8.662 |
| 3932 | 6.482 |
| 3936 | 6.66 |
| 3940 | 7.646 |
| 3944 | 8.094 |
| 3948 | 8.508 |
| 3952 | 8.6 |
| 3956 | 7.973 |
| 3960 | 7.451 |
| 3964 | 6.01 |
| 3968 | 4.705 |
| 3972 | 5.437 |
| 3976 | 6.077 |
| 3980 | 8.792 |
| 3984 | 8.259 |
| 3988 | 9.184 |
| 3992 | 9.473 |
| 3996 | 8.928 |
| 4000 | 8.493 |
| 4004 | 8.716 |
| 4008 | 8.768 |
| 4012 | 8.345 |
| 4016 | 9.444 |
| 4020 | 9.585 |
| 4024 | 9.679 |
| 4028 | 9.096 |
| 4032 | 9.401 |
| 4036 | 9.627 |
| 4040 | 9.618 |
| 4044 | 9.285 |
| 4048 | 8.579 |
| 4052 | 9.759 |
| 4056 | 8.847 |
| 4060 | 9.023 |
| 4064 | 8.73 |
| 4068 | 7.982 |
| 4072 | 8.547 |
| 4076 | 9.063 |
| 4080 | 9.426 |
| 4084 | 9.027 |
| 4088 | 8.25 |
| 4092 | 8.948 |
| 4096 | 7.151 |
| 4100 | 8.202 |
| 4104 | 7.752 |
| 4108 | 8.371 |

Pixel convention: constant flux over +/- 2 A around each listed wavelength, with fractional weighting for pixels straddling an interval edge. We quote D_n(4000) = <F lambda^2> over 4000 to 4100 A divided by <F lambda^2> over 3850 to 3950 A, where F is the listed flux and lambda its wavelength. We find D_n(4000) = 1.21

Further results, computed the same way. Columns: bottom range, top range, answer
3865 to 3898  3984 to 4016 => 1.27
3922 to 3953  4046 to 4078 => 1.19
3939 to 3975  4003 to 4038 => 1.34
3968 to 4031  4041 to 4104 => 1.07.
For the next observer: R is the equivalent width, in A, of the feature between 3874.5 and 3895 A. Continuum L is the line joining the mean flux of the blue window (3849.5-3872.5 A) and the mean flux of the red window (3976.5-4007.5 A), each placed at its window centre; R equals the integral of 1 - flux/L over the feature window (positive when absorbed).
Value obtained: 4.5 A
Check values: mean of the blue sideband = 8.71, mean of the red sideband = 8.7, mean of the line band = 6.8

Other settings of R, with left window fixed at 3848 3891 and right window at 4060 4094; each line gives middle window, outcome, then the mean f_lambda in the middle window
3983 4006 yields -1.1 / 8.87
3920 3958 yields 1.2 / 7.97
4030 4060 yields -2.2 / 9.28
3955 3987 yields 5.7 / 6.88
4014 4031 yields -1.8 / 9.45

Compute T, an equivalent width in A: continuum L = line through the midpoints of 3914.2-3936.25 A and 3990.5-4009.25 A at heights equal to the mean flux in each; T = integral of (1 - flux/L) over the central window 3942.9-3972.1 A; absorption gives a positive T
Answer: 4.2 A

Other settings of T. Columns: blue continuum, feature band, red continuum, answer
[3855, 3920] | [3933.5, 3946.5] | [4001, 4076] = 1.3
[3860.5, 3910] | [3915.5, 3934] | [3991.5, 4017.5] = -0.2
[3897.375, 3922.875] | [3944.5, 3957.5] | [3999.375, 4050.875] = 0.5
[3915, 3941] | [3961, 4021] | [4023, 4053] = 5.4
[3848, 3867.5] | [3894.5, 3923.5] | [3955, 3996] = -0.8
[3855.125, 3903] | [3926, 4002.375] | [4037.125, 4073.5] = 6.0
